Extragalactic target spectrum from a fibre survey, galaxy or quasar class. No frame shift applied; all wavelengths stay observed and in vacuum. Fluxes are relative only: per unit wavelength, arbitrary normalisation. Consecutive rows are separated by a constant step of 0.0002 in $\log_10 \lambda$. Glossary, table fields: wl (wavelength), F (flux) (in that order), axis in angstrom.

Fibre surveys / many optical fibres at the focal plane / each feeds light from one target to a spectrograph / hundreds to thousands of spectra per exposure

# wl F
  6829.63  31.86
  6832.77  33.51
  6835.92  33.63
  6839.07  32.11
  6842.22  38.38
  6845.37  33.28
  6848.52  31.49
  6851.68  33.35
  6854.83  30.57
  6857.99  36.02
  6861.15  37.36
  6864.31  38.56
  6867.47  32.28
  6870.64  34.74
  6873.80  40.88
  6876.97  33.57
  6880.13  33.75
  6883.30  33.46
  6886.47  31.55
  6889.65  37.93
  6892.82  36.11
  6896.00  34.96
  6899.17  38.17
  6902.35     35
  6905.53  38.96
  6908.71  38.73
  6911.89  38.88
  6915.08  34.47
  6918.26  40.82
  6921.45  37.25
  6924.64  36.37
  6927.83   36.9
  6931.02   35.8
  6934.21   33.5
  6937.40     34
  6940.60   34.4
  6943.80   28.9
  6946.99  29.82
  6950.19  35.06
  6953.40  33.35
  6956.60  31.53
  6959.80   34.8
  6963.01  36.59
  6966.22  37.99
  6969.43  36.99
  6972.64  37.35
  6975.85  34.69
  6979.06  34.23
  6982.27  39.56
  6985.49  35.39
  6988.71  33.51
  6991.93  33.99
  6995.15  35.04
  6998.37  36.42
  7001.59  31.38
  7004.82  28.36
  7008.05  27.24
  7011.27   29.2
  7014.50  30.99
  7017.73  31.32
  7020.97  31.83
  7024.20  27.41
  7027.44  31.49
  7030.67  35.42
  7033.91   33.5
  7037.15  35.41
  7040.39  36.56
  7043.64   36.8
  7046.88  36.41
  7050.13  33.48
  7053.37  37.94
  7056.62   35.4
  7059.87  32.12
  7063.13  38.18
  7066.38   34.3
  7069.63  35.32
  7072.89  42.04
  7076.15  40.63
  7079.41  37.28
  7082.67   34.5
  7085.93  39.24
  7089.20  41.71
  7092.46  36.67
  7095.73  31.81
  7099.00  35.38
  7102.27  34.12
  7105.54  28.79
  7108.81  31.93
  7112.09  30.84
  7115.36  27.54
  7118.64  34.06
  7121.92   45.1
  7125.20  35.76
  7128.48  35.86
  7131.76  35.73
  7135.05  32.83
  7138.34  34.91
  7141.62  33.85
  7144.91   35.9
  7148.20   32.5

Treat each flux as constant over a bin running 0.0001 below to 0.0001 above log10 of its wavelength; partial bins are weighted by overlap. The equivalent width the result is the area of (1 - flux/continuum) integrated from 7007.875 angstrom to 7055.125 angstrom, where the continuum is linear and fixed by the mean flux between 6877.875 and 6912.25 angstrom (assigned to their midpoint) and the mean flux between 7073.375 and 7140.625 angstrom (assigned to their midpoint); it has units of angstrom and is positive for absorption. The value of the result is 3.16 angstrom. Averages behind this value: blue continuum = 36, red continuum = 35.3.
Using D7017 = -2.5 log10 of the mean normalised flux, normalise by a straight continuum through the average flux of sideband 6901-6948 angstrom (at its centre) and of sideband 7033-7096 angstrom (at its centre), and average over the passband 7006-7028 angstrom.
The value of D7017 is 0.21 mag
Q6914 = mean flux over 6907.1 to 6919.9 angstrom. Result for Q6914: 38.2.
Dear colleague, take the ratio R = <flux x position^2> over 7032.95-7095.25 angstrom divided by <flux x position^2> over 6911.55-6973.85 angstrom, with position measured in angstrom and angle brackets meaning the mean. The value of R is 1.1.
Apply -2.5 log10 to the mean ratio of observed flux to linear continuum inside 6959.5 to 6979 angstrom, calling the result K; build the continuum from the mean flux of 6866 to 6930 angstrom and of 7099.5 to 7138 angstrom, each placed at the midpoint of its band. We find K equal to -0.025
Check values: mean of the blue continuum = 36.2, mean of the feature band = 36.3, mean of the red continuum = 34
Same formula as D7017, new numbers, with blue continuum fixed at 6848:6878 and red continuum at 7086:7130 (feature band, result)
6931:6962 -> 0.06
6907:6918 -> -0.08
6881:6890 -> 0.04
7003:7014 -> 0.21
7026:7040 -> 0.02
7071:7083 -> -0.12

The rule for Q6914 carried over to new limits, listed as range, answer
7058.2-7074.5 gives 36.4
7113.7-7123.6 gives 35.6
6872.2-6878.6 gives 37.2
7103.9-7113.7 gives 30.5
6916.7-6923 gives 39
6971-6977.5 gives 36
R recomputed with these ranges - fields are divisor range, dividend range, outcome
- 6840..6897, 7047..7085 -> 1.11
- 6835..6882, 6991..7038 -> 0.96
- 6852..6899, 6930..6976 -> 1.00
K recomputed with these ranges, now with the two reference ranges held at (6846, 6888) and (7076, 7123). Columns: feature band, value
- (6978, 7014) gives 0.055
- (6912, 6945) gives -0.028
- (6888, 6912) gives -0.083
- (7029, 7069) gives -0.018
